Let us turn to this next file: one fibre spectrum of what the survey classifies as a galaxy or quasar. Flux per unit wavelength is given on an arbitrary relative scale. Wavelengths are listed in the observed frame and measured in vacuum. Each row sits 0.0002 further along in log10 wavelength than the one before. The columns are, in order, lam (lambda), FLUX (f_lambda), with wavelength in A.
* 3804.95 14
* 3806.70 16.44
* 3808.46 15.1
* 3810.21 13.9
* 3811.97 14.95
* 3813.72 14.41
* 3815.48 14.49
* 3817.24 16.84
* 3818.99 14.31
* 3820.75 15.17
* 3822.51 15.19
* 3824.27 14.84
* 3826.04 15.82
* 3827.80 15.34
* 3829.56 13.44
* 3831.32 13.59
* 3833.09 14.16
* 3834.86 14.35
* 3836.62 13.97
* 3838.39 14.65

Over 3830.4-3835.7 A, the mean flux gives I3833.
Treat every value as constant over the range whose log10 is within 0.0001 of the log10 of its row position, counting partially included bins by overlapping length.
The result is 14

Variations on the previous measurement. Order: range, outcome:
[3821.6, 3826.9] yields 15.3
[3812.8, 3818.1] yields 15.2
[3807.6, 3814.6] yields 14.6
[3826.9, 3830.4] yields 14.4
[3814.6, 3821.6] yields 15.2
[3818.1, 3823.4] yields 14.9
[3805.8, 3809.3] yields 15.7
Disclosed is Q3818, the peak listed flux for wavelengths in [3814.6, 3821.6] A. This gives 16.84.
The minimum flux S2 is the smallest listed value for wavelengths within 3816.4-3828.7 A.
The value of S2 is 14.31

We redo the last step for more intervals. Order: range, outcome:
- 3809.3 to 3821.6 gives 13.9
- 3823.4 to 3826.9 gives 14.84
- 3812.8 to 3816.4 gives 14.41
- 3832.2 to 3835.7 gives 14.16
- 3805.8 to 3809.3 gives 15.1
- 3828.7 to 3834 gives 13.44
